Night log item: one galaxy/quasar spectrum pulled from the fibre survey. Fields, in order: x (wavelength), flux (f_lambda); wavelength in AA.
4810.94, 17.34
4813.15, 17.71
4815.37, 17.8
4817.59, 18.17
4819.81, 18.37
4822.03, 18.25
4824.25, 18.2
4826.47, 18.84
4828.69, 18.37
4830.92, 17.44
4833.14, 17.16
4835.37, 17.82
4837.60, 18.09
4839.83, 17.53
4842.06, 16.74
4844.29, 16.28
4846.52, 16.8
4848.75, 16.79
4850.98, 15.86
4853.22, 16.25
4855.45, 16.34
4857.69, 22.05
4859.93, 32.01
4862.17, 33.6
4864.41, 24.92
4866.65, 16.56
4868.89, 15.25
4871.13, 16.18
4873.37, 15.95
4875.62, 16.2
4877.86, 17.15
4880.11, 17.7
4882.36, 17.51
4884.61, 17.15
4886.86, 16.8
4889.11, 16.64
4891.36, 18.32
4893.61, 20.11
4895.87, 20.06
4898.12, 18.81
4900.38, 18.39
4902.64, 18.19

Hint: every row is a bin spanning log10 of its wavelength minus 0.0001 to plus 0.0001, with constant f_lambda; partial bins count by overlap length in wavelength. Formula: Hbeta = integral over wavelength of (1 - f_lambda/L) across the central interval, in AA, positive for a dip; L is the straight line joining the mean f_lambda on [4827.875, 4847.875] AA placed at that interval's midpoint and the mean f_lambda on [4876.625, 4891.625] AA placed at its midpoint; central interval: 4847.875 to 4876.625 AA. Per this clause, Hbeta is -4.3 AA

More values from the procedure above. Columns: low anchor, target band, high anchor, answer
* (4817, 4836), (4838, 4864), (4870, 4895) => -3.54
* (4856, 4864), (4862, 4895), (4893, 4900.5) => 7.41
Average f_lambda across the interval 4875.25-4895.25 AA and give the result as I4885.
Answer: 17.6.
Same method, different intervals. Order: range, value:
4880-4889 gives 17.2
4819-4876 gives 18.8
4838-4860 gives 18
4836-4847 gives 17.1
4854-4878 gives 20.6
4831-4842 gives 17.5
